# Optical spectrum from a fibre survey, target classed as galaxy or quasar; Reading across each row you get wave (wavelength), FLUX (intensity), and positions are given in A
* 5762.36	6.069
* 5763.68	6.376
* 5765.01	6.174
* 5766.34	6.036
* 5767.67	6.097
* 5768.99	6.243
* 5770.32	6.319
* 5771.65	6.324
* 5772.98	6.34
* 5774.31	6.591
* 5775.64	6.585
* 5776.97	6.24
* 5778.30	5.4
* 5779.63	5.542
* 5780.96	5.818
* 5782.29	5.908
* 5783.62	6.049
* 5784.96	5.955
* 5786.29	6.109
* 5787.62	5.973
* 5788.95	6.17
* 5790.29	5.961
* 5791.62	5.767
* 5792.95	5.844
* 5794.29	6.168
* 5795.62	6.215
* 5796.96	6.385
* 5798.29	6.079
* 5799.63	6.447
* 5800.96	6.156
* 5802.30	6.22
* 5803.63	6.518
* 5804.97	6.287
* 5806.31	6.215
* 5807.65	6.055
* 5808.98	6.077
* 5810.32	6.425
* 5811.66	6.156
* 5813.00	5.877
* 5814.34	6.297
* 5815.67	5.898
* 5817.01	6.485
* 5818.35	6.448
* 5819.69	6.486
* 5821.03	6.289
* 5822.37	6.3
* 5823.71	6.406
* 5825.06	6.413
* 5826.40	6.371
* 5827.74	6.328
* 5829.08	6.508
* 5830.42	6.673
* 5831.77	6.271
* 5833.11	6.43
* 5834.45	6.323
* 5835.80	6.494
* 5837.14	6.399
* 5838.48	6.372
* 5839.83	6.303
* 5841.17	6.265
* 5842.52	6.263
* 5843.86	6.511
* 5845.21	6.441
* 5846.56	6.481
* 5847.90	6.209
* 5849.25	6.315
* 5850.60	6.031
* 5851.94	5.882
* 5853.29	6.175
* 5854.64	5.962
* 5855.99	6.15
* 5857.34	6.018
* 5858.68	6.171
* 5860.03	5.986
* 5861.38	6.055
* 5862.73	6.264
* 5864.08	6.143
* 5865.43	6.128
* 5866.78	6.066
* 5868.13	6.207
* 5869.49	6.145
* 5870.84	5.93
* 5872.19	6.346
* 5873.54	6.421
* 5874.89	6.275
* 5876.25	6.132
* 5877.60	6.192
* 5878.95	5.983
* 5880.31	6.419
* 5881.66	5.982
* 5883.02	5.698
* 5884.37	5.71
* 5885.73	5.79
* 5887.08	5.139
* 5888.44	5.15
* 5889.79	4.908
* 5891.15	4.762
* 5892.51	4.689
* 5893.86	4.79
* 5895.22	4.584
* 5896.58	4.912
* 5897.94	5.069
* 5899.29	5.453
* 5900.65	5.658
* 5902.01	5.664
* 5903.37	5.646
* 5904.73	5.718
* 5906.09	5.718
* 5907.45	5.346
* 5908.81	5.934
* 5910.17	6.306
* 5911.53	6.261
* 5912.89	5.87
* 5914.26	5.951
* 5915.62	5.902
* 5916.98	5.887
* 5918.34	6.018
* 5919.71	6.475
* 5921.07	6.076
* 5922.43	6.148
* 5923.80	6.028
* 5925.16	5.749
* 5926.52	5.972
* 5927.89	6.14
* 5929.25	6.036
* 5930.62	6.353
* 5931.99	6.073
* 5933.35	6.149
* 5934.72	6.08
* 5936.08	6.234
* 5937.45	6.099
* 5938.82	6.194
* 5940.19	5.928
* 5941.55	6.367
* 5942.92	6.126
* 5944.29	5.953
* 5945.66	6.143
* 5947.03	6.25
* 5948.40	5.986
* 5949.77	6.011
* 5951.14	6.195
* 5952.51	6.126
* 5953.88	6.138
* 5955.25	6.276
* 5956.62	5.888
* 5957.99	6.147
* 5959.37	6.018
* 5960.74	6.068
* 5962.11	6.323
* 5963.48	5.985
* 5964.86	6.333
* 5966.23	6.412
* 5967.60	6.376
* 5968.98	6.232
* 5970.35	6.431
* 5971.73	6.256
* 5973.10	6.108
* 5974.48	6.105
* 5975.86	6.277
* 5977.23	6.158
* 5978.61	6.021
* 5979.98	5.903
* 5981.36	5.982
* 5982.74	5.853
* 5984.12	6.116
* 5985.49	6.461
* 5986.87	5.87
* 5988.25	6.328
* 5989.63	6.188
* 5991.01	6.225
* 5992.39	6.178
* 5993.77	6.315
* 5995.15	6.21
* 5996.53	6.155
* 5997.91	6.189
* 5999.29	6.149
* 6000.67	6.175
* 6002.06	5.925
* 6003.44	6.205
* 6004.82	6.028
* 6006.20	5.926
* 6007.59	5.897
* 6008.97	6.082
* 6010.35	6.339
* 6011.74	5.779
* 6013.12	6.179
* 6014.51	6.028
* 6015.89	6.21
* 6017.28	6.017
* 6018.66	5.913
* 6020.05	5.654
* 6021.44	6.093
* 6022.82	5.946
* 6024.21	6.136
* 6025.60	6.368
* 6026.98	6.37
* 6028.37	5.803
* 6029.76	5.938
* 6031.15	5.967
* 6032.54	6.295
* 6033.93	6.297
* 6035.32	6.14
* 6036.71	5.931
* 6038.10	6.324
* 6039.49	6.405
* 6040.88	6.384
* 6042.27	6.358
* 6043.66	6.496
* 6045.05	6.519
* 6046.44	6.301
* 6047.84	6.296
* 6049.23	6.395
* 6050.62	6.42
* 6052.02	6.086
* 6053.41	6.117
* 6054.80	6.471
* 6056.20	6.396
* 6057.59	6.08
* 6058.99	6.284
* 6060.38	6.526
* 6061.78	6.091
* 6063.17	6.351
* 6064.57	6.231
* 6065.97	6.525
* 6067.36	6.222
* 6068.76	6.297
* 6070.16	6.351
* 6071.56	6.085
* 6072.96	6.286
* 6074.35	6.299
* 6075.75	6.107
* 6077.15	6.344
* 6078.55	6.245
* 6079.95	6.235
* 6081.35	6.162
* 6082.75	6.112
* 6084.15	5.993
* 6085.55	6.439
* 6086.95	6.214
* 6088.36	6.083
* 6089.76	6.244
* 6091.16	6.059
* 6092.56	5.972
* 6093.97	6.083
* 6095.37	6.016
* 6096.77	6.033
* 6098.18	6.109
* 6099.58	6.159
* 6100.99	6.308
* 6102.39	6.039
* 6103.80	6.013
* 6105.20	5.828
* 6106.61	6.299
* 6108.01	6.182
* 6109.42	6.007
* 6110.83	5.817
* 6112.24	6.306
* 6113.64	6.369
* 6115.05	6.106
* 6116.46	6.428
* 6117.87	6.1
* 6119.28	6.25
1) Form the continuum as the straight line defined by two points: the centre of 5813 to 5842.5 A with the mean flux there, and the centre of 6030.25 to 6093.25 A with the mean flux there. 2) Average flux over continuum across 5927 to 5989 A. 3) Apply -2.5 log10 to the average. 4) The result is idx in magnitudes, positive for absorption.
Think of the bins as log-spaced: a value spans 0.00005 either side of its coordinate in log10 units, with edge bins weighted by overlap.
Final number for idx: 0.03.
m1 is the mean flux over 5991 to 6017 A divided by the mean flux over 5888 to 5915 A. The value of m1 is 1.1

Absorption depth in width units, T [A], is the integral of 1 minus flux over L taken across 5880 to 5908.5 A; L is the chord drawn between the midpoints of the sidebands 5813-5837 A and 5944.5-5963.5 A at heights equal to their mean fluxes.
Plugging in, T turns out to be 4.0 A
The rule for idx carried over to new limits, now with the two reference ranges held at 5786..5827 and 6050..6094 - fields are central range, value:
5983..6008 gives 0.015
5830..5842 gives -0.029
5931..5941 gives 0.017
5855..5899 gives 0.084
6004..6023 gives 0.038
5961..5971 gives -0.012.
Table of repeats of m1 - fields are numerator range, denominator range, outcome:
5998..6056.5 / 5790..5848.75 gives 0.98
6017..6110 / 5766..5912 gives 1.03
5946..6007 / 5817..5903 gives 1.02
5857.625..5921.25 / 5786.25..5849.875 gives 0.92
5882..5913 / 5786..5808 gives 0.88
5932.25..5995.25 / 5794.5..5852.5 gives 0.98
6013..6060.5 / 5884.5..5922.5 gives 1.12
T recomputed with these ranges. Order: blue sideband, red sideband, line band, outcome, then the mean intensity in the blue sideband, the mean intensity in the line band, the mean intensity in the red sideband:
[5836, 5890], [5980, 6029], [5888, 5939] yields 3.0 A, 6.09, 5.74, 6.09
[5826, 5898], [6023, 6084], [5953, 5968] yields -0.1 A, 5.99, 6.18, 6.25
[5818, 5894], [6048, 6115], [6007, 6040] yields 0.5 A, 6.09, 6.09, 6.2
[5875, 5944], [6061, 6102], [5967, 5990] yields -0.8 A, 5.79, 6.15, 6.19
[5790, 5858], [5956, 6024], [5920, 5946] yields 0.3 A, 6.26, 6.1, 6.12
